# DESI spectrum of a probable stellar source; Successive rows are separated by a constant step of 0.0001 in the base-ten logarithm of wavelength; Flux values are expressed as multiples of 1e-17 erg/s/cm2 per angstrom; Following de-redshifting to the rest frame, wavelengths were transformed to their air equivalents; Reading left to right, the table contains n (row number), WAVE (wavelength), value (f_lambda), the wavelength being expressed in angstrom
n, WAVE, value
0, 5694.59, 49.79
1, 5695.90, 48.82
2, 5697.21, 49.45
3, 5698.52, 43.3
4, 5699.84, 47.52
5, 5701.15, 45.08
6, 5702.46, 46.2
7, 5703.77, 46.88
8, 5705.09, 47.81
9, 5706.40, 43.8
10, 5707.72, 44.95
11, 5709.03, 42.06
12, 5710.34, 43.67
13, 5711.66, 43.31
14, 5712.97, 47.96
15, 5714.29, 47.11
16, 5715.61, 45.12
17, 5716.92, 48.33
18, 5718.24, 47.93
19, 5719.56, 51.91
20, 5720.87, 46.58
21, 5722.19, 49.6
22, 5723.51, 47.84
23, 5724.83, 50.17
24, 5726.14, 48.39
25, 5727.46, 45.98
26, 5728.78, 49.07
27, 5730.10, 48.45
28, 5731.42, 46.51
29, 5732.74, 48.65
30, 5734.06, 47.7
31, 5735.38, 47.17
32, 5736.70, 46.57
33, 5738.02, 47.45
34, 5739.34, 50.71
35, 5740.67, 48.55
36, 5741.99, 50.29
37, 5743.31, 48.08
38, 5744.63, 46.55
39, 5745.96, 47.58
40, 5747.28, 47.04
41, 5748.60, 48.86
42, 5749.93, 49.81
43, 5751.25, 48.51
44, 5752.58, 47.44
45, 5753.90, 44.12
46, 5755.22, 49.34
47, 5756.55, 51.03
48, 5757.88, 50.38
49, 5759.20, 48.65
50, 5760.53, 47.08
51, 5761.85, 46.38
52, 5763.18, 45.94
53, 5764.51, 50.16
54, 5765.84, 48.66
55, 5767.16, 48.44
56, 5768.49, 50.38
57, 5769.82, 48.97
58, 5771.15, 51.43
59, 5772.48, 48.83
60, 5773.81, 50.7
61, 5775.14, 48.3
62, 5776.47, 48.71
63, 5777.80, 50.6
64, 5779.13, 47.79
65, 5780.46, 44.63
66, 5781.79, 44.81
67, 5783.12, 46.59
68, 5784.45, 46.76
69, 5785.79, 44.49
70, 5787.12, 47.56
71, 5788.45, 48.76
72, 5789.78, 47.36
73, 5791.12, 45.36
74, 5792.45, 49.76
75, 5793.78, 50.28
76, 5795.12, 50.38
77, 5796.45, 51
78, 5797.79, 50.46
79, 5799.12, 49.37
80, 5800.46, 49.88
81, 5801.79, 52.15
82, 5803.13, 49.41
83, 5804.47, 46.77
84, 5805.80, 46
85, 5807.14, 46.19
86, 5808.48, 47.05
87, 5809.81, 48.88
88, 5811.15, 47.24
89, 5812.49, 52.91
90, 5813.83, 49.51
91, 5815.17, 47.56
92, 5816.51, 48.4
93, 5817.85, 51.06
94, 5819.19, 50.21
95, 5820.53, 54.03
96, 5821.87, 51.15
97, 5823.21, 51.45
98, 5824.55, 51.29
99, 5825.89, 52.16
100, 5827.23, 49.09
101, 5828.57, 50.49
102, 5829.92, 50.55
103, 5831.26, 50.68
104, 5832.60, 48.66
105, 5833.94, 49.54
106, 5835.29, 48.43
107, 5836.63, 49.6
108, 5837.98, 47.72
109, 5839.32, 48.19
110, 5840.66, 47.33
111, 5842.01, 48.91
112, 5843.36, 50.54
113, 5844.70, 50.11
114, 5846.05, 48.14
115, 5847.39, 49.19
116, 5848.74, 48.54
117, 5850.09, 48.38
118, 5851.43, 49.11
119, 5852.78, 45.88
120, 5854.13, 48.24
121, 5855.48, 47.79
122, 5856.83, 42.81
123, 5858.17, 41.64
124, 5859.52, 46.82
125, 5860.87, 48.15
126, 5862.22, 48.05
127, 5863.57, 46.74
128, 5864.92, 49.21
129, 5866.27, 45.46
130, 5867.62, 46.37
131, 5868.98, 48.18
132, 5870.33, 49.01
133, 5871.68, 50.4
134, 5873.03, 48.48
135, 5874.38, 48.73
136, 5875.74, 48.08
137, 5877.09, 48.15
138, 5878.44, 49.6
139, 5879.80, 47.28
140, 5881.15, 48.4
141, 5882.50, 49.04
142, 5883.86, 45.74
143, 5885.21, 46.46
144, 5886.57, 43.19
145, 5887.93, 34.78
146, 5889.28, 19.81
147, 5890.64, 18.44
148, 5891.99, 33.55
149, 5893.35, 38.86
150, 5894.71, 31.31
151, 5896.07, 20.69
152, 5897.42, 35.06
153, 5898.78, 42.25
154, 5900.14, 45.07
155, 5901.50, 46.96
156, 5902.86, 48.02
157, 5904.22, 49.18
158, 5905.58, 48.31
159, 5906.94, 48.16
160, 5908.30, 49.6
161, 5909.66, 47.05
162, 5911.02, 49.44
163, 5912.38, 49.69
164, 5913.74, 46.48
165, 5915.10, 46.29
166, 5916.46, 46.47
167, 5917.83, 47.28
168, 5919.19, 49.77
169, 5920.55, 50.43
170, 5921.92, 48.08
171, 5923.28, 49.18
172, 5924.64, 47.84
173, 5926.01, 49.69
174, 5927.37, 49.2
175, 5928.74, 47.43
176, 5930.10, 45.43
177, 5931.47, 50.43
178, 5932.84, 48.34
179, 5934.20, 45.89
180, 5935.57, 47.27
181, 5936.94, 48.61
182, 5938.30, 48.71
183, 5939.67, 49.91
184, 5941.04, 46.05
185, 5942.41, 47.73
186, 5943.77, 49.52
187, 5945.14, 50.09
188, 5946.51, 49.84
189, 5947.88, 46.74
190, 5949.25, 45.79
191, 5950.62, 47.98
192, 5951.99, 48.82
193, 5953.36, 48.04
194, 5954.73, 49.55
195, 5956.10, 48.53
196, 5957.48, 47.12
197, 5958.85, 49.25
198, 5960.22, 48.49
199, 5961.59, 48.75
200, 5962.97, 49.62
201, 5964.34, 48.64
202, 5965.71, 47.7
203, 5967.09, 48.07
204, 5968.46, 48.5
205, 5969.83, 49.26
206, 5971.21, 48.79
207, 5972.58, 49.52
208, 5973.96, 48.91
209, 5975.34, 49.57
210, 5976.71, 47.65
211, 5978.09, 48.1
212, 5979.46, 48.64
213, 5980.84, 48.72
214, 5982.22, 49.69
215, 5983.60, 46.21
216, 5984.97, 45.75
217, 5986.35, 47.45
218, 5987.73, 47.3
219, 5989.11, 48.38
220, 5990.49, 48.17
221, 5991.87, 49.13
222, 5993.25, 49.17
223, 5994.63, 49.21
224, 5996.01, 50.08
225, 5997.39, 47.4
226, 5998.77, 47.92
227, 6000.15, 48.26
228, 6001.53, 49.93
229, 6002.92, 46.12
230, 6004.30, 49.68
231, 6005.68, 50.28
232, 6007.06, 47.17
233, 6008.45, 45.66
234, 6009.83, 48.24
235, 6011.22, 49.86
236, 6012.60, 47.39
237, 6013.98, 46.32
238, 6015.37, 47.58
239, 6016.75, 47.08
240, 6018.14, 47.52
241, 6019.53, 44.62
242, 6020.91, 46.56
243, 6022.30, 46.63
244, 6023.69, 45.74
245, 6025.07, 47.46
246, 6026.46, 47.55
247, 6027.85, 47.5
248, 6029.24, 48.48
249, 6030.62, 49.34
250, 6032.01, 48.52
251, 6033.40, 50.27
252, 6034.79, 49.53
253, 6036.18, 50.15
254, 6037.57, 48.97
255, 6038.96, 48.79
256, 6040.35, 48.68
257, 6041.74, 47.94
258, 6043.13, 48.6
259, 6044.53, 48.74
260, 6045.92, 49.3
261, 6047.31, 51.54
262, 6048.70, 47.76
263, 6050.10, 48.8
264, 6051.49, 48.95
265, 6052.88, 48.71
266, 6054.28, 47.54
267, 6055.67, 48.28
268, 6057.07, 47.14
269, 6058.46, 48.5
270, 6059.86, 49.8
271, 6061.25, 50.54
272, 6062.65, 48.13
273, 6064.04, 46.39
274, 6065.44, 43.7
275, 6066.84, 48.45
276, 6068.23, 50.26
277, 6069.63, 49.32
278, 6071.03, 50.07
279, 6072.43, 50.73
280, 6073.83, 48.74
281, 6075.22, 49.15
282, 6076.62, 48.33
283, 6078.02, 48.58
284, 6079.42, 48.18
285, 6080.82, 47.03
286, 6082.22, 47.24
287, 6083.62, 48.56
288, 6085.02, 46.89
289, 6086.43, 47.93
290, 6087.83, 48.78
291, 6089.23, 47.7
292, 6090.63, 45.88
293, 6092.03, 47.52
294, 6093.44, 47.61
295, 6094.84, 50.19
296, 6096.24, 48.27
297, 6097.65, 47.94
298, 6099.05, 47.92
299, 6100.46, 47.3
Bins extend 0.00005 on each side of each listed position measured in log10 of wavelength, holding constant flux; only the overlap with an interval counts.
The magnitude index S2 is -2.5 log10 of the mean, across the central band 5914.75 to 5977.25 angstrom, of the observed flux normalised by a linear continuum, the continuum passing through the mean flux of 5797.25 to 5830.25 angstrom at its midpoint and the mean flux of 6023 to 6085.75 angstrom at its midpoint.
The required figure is 0.02 mag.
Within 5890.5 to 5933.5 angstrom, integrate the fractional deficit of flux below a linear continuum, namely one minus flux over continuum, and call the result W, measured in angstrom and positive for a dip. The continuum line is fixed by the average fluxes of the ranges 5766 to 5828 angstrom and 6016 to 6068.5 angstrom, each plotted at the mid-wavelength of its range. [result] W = 3.4 angstrom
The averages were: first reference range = 49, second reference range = 48.2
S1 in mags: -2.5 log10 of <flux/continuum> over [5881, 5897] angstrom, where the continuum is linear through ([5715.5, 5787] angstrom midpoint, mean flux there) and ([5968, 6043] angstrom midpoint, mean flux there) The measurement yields 0.33 mag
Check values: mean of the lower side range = 48.2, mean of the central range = 35.4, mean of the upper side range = 48.2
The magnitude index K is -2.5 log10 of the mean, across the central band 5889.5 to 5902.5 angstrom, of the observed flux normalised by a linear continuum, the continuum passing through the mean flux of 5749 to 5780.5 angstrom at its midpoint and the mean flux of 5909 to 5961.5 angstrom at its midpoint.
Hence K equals 0.37 mag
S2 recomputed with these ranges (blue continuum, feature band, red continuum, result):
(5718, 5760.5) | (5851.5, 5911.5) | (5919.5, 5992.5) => 0.10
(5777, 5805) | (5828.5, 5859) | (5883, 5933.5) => -0.05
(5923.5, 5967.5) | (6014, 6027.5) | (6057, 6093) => 0.03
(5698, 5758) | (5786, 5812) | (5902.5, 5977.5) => -0.02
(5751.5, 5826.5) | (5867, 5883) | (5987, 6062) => 0.00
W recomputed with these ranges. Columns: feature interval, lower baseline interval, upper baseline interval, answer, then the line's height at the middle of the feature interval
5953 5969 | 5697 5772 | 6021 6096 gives -0.1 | 48.2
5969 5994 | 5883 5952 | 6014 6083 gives -1.0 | 46.5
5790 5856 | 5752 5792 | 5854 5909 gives -4.7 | 46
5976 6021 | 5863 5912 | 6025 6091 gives -1.1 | 46.8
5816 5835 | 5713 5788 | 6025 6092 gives -0.9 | 48.2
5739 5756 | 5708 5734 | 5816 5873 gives -0.2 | 47.6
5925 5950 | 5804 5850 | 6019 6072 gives 0.4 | 48.9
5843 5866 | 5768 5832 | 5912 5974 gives 0.6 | 48.8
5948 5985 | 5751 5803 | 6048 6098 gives 0.0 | 48.4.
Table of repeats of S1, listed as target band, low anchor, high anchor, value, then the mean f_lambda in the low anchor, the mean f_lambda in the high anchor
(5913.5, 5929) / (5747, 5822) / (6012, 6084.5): 0.00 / 48.6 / 48.3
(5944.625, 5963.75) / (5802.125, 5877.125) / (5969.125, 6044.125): 0.00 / 48.6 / 48.2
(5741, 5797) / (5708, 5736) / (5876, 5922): -0.05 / 47.3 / 43.2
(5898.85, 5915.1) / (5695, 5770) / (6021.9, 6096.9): 0.01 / 47.6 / 48.4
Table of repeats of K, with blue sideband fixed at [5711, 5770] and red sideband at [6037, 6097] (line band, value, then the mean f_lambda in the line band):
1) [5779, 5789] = 0.042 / 46.3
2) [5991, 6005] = -0.008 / 48.7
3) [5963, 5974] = -0.009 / 48.7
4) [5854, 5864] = 0.047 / 46.2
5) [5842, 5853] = -0.015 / 48.9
